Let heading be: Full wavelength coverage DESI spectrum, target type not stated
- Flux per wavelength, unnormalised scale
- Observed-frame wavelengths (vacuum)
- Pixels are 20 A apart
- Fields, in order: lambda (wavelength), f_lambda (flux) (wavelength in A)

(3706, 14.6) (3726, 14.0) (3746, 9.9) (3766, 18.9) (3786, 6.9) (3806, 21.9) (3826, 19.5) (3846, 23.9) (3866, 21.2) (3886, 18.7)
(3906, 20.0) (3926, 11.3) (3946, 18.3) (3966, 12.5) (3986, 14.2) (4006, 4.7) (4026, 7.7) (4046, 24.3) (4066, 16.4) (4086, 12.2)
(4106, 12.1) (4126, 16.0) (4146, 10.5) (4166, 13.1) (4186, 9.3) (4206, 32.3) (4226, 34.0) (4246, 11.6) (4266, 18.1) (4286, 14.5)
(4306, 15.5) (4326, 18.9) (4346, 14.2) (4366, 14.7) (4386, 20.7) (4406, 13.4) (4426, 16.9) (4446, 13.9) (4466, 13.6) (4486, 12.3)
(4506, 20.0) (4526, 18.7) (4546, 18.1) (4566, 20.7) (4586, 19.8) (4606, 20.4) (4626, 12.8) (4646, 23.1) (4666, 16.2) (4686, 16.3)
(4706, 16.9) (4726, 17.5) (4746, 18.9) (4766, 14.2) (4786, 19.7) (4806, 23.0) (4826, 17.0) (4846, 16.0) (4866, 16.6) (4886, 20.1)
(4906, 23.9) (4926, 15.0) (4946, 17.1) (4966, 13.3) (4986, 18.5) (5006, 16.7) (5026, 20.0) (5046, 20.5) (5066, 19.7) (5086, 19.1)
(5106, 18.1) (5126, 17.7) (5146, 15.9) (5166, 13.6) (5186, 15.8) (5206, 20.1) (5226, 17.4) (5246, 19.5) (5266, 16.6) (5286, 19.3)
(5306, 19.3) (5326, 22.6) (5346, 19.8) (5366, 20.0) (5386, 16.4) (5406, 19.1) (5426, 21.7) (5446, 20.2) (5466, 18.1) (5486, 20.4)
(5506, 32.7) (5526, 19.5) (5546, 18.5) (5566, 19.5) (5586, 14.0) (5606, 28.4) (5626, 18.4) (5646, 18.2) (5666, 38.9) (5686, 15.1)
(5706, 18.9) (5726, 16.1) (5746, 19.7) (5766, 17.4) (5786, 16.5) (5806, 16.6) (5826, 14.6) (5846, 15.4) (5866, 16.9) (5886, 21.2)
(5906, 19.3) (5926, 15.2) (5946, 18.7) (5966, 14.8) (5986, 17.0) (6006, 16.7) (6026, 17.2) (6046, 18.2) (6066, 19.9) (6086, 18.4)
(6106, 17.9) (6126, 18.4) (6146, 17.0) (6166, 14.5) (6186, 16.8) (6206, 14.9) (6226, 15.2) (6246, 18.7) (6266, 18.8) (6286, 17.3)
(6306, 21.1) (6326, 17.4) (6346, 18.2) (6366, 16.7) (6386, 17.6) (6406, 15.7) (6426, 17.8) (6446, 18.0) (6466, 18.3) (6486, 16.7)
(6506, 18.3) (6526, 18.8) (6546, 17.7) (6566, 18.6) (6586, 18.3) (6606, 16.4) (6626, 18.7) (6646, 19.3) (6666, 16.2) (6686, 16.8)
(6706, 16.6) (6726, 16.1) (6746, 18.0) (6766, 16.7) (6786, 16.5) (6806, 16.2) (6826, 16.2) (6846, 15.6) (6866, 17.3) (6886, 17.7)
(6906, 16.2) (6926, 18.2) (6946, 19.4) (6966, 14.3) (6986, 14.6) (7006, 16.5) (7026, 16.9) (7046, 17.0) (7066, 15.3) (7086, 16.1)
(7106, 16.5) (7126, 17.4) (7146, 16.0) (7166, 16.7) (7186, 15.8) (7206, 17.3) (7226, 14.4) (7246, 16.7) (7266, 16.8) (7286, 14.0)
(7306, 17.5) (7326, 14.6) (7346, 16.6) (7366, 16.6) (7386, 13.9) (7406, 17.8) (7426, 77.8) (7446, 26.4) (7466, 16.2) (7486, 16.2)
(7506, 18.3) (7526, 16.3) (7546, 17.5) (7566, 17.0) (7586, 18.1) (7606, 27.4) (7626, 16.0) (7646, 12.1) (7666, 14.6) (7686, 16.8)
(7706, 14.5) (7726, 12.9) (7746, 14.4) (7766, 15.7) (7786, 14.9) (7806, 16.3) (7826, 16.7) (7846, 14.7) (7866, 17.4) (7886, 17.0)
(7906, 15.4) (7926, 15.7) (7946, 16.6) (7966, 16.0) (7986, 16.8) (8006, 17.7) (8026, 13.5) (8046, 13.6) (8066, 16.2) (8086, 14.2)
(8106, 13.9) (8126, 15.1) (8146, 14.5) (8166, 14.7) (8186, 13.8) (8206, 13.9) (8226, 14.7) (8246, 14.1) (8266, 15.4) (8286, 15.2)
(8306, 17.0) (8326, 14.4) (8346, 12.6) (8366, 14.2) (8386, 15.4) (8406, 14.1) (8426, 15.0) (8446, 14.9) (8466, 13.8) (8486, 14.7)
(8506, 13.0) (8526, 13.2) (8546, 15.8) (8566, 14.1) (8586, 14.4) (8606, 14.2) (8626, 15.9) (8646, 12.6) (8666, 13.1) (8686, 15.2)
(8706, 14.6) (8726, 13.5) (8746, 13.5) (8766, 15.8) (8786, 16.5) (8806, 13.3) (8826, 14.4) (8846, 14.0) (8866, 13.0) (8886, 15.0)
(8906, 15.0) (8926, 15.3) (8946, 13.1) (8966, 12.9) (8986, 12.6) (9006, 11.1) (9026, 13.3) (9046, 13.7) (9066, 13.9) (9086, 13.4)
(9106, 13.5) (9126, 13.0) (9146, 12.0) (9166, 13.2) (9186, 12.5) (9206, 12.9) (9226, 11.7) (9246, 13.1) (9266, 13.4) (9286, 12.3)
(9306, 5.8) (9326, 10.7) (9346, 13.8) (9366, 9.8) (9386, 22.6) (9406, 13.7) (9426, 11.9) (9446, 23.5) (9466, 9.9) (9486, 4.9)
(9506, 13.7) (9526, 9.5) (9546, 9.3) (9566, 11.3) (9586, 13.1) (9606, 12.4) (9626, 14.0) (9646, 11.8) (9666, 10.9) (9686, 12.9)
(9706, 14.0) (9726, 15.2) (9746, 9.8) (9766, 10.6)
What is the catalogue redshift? 0.13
